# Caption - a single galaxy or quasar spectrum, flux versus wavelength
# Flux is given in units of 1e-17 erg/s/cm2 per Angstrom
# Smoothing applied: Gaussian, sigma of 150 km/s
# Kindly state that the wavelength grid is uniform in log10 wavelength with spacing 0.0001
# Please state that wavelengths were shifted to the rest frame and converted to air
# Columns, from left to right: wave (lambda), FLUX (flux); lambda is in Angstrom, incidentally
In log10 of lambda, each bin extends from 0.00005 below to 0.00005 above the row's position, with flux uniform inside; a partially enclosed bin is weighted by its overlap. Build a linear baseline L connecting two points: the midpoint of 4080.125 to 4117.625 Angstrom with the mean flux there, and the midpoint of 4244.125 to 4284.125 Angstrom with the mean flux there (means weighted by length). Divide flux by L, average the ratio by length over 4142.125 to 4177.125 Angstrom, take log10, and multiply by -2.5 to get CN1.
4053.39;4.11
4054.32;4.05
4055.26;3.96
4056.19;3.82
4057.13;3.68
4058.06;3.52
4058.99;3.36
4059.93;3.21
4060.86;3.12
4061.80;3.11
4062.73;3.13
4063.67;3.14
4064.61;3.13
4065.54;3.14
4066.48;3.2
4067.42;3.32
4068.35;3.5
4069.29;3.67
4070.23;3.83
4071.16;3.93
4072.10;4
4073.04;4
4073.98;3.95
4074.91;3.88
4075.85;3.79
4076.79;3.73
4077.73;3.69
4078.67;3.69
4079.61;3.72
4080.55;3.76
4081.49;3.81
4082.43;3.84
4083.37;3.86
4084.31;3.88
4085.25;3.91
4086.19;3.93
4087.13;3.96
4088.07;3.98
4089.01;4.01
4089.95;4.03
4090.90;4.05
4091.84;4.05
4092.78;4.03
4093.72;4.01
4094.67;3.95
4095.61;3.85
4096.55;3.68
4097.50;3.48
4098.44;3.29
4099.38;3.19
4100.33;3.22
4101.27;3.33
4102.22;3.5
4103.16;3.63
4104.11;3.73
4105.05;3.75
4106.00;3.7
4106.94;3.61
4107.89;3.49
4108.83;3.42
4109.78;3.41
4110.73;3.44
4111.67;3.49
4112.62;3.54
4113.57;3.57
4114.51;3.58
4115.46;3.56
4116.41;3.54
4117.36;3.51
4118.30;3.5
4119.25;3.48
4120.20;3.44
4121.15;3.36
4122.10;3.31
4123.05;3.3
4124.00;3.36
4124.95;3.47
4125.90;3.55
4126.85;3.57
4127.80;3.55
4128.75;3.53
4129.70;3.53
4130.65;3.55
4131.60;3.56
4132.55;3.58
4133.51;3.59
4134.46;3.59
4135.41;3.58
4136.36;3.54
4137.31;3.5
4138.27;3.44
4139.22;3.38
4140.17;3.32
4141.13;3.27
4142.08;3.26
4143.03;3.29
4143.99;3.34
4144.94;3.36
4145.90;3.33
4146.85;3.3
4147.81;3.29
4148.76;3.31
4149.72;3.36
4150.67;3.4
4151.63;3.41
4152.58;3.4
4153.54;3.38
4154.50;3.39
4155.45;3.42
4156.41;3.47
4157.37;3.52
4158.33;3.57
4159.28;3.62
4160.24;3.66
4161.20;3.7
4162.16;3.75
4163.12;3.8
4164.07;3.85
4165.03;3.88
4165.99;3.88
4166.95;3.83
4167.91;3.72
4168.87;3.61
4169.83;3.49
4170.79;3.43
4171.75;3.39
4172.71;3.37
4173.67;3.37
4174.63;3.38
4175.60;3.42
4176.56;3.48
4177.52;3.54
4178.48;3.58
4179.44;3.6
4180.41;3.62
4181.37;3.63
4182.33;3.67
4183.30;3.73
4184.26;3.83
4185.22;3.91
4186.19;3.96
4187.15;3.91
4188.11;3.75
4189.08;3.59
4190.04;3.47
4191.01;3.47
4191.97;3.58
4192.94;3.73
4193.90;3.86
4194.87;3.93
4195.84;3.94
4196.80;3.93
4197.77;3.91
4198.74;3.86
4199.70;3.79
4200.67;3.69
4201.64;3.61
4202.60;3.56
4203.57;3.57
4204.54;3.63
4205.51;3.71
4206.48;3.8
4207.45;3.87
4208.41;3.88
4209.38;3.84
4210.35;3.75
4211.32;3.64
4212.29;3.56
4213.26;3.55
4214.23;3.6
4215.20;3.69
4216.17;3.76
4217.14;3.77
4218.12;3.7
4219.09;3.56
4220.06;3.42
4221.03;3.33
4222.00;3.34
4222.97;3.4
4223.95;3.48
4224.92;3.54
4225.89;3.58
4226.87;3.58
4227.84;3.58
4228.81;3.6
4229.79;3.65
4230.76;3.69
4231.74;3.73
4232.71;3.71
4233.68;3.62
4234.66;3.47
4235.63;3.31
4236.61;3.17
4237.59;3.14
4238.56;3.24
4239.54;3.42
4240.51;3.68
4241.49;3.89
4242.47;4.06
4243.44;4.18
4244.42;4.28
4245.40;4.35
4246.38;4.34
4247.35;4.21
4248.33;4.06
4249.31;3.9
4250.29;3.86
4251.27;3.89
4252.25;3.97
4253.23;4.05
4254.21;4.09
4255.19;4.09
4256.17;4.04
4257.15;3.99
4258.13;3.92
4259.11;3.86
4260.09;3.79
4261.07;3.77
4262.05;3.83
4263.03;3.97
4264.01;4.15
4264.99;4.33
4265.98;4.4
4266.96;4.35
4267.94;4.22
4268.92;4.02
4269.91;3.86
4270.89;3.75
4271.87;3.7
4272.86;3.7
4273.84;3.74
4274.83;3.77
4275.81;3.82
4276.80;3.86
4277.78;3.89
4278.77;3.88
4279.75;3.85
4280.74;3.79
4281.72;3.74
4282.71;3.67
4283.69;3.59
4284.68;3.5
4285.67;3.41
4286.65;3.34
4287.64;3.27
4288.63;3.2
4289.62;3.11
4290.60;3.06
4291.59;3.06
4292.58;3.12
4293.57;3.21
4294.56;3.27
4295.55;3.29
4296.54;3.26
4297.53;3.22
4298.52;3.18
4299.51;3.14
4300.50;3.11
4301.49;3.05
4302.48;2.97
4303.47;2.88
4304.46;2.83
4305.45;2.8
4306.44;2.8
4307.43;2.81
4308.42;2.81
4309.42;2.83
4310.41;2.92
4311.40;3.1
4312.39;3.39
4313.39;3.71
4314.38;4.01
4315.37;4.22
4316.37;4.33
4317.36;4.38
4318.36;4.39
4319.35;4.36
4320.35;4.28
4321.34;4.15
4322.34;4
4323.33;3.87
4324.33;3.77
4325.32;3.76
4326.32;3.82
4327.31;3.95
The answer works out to 0.085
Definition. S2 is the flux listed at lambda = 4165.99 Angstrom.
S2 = 3.88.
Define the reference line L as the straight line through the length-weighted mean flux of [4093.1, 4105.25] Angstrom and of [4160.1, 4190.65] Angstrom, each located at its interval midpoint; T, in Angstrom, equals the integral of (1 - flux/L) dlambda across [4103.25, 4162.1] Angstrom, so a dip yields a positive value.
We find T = 2.2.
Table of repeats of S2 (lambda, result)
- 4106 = 3.7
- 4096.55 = 3.68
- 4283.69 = 3.59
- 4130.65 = 3.55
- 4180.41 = 3.62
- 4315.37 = 4.22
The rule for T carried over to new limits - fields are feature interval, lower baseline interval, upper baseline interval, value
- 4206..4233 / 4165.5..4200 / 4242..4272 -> 1.6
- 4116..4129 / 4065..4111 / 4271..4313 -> 0.7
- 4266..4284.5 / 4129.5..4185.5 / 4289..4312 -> -4.3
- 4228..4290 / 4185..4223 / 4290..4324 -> -4.6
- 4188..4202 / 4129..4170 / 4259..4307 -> -0.9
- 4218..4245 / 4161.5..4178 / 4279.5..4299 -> -0.9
